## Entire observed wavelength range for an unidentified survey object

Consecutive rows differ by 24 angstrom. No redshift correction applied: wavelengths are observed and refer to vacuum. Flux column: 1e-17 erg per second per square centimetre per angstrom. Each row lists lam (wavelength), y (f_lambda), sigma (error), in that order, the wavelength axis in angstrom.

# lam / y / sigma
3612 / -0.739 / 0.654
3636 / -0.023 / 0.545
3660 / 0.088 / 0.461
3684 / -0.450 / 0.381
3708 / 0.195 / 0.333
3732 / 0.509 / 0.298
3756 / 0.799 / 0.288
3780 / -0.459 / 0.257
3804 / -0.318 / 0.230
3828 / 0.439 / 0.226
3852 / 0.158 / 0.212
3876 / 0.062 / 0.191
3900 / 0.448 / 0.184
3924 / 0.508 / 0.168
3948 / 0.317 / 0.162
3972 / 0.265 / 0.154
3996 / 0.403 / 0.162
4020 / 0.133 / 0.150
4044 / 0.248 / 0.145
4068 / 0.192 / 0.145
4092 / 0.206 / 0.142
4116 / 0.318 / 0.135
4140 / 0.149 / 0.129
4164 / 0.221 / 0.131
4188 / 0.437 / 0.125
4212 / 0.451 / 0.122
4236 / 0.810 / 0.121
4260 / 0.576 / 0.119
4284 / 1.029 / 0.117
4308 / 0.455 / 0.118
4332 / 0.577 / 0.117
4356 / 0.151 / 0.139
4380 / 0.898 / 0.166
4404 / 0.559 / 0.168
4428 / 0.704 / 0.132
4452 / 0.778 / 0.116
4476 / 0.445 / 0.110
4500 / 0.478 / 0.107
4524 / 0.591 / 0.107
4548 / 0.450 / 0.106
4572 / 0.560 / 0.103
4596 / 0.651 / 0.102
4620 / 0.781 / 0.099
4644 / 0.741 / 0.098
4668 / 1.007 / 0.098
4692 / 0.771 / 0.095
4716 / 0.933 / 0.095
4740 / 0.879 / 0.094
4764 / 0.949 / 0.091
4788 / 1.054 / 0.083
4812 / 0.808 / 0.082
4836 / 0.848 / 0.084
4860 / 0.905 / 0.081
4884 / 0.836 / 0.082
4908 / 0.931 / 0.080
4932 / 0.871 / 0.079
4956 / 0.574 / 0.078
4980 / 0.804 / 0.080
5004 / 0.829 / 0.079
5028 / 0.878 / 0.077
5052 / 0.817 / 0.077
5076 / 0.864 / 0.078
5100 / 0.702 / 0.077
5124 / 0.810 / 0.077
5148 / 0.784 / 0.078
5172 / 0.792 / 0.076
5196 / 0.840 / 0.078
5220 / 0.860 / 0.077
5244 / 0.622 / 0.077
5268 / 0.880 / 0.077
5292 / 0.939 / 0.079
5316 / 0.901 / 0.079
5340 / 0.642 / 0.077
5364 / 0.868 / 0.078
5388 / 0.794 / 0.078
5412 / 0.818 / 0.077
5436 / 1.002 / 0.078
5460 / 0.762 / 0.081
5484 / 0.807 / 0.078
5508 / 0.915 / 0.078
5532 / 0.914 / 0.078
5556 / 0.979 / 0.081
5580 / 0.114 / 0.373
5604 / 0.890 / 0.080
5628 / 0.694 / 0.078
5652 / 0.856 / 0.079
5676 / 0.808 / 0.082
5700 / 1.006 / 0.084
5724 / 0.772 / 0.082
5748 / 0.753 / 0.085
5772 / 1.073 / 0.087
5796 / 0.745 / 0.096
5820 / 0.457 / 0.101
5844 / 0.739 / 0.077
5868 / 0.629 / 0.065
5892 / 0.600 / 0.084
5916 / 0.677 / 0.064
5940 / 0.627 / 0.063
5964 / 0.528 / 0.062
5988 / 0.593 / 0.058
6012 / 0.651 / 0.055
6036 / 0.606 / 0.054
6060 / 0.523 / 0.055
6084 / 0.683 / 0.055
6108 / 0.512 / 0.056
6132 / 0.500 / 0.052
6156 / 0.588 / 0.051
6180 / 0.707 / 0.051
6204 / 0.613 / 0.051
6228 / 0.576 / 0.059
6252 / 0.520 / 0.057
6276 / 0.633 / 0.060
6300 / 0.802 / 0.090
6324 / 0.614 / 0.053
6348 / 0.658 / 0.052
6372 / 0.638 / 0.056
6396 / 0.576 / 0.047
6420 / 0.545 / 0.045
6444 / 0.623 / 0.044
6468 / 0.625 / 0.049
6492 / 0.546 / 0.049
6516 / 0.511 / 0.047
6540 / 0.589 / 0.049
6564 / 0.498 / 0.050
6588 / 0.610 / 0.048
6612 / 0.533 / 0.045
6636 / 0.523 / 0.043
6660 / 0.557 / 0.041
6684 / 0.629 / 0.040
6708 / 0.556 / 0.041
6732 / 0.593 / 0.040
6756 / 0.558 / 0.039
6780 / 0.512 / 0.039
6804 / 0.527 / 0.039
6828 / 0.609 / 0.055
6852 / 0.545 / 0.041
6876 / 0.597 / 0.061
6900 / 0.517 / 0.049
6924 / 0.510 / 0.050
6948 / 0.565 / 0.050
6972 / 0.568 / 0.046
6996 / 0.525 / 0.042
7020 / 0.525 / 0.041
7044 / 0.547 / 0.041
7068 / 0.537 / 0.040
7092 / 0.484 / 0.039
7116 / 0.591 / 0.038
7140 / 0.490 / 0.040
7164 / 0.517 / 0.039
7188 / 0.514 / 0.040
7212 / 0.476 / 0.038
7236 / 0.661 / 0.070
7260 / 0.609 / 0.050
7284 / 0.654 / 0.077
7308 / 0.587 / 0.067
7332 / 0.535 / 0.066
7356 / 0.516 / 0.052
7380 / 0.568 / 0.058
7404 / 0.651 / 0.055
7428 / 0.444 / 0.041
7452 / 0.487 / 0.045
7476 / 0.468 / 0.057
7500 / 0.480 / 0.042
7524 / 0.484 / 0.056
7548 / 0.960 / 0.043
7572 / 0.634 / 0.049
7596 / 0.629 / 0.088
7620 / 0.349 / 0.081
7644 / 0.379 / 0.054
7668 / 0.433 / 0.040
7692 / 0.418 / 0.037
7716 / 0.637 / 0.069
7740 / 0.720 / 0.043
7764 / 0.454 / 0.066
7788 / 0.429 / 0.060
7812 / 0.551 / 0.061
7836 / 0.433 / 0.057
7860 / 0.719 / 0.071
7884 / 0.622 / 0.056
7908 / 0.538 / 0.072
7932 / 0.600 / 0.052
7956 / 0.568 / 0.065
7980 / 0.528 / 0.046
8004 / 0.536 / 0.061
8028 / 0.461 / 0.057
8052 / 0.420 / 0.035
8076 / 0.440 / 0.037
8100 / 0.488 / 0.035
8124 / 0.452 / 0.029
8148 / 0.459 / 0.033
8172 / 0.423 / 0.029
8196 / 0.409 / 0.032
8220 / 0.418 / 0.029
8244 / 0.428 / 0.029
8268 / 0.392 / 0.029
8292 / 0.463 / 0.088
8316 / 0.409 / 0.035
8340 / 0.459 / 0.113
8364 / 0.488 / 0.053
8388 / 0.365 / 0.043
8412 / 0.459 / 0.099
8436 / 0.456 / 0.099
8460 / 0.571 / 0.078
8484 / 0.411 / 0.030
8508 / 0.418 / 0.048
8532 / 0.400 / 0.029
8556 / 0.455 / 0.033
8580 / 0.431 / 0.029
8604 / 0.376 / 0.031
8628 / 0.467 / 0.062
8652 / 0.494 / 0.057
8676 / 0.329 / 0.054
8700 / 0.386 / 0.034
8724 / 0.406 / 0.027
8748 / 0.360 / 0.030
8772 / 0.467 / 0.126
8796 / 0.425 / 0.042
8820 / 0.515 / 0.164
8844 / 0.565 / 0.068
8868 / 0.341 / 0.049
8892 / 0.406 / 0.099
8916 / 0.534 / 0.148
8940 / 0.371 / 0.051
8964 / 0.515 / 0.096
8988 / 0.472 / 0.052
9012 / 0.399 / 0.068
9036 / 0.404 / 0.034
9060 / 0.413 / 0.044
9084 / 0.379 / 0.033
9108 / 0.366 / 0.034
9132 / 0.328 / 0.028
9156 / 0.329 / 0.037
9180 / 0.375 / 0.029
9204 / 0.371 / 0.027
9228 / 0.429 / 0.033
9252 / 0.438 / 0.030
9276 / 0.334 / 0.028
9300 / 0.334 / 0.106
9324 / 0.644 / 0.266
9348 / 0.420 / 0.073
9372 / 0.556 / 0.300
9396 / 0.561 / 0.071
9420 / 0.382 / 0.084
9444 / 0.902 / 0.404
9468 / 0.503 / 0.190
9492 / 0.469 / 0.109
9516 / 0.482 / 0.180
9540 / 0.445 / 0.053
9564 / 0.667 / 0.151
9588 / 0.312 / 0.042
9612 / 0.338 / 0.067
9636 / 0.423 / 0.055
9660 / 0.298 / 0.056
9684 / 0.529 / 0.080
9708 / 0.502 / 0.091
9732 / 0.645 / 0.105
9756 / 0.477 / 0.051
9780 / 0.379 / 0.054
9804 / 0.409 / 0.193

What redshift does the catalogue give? 0.15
